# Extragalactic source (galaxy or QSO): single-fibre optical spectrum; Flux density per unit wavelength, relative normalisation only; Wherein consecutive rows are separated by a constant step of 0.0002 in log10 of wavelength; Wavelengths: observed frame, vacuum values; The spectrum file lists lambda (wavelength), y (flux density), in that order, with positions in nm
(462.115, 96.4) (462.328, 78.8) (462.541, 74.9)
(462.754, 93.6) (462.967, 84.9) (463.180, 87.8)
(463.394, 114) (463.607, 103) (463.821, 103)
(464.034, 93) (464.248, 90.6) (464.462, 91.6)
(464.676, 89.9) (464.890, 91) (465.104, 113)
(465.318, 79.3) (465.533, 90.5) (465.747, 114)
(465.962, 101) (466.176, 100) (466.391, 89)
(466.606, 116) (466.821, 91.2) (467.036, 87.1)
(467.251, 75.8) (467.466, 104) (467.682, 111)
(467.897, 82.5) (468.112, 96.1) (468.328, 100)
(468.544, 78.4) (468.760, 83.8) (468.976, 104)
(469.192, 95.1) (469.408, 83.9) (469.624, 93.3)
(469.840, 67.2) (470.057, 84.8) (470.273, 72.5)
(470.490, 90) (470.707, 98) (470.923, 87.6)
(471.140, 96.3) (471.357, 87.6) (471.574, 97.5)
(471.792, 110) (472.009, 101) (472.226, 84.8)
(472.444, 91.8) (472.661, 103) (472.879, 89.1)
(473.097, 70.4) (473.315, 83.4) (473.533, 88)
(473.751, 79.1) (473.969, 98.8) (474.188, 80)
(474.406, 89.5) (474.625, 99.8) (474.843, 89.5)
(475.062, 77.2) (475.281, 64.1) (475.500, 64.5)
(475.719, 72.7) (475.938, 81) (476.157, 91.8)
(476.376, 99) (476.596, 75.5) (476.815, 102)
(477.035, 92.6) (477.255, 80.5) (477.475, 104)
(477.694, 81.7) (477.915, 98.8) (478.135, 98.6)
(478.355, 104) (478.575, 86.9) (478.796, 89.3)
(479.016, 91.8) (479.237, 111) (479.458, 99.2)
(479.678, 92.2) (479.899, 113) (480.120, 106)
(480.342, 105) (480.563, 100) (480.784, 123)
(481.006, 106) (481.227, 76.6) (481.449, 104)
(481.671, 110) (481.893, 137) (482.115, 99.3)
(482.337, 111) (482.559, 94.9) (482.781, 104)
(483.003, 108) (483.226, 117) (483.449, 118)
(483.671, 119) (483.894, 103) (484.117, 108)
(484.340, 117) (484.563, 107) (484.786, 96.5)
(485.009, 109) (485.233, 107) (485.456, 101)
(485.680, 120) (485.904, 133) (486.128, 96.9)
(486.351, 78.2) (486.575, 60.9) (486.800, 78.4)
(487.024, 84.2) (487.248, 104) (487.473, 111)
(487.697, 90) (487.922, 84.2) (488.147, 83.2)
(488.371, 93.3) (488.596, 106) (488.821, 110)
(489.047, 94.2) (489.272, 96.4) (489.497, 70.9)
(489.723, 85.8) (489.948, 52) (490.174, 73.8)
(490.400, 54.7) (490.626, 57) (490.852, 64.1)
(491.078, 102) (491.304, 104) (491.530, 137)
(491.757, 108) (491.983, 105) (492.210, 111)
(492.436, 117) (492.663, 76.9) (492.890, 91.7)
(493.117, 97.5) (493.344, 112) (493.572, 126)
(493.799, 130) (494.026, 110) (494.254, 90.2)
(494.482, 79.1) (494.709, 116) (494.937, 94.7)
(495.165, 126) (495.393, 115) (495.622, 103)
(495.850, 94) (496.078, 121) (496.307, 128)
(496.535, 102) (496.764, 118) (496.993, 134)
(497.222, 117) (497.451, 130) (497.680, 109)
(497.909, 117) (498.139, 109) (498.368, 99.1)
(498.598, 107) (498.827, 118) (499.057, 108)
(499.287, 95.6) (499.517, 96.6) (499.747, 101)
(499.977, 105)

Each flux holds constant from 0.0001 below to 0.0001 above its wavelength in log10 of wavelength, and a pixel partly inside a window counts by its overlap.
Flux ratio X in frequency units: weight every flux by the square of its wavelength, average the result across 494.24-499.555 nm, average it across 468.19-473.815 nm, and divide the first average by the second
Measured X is 1.4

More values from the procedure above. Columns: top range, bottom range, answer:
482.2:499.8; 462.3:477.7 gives 1.23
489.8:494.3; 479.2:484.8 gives 0.93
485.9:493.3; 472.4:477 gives 1.13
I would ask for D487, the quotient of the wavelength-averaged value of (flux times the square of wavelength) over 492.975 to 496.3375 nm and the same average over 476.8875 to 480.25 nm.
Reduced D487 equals 1.2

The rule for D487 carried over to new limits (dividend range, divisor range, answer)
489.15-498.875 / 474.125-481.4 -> 1.19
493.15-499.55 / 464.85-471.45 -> 1.35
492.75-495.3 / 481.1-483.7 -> 1.03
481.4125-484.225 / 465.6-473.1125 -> 1.26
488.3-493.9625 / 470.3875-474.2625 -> 1.13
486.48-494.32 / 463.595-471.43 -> 1.11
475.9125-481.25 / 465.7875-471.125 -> 1.10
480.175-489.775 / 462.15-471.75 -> 1.18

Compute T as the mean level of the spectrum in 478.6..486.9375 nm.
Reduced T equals 104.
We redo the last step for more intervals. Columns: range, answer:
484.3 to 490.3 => 93.8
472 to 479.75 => 88.9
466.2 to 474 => 90.9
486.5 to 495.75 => 95.4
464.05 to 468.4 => 95.6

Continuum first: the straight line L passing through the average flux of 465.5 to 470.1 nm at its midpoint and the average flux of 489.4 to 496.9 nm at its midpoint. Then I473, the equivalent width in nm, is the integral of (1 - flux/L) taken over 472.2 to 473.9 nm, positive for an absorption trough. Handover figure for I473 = 0.14 nm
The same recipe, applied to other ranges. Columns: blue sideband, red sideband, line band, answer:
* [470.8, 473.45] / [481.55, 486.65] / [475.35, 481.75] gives 0.33 nm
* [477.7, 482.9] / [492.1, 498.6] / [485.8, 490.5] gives 0.82 nm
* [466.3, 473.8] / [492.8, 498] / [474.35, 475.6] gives 0.19 nm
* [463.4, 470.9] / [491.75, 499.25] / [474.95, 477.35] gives 0.40 nm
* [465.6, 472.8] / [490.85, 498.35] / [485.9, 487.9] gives 0.27 nm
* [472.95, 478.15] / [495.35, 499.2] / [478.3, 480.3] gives -0.19 nm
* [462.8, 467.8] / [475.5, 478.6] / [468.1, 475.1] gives 0.26 nm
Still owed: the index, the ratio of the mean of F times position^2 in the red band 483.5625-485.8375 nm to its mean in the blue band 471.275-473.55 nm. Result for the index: 1.25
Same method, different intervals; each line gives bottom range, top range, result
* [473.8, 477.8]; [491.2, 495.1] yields 1.33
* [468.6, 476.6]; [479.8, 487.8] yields 1.25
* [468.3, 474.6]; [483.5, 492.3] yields 1.14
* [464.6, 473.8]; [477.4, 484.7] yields 1.19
